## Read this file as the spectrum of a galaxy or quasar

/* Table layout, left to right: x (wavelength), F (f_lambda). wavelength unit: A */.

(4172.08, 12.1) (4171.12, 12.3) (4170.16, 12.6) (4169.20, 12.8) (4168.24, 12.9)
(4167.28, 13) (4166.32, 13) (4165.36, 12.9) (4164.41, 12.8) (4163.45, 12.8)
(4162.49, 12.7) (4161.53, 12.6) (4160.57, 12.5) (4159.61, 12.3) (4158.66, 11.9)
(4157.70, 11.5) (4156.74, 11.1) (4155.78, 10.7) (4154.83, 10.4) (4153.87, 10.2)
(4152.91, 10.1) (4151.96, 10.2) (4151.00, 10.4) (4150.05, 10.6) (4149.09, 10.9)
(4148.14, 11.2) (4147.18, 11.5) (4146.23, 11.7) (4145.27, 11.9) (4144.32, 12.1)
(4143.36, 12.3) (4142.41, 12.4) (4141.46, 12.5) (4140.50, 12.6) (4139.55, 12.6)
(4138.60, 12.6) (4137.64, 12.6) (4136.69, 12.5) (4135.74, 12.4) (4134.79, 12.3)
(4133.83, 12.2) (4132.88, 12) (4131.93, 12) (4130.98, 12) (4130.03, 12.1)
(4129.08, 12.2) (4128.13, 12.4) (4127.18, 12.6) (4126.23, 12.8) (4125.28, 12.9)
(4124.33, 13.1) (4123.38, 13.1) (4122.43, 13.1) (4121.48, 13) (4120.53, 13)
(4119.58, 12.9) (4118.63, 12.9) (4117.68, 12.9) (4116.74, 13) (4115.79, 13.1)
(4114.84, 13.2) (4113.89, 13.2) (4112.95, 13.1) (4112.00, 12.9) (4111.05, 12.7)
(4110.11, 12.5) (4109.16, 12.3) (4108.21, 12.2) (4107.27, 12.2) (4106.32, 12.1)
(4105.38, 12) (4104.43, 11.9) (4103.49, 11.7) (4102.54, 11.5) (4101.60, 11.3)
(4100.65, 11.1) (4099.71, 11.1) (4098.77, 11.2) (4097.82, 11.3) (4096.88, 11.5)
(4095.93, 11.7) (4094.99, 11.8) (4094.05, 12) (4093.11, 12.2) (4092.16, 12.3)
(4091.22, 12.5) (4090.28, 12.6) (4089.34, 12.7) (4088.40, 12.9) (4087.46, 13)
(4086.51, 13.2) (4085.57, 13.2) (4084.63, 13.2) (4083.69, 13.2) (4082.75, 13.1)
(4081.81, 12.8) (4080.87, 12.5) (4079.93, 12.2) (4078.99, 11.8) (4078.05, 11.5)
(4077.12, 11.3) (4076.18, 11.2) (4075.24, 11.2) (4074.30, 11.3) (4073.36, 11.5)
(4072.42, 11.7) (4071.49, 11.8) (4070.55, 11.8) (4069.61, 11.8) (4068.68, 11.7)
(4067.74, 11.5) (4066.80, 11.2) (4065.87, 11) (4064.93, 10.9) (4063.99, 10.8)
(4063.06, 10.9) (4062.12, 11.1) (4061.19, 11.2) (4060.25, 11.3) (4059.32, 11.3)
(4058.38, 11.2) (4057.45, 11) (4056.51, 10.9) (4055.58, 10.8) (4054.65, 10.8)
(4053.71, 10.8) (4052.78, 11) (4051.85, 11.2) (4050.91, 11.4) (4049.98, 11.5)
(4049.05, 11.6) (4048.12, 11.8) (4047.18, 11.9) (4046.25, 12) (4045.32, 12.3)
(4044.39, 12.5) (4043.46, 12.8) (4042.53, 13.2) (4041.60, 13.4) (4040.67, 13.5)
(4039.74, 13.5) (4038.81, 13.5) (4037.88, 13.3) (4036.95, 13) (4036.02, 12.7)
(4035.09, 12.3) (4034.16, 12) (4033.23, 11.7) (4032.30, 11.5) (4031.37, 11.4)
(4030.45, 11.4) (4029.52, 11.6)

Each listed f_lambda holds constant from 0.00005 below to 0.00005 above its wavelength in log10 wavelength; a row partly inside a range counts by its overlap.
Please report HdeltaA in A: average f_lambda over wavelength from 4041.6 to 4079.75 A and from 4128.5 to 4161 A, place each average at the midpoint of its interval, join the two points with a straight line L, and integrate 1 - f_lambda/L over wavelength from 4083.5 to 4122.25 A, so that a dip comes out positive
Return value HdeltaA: -2.6 A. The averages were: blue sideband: 11.5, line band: 12.4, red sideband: 11.7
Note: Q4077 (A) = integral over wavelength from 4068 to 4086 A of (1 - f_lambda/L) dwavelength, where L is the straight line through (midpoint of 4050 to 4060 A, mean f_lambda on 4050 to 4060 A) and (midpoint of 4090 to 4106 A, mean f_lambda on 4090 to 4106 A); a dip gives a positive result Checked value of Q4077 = -1.0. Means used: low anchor 11.1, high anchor 11.7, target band 12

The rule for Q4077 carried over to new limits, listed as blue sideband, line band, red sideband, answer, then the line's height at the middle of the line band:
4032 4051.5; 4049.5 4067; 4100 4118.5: 1.9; 12.4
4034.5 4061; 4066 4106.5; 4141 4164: -0.5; 11.8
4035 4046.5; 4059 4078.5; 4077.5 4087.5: 2.2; 12.8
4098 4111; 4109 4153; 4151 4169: -1.9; 11.8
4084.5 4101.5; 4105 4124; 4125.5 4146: -0.8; 12.2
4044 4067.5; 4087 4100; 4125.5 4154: -0.6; 11.6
